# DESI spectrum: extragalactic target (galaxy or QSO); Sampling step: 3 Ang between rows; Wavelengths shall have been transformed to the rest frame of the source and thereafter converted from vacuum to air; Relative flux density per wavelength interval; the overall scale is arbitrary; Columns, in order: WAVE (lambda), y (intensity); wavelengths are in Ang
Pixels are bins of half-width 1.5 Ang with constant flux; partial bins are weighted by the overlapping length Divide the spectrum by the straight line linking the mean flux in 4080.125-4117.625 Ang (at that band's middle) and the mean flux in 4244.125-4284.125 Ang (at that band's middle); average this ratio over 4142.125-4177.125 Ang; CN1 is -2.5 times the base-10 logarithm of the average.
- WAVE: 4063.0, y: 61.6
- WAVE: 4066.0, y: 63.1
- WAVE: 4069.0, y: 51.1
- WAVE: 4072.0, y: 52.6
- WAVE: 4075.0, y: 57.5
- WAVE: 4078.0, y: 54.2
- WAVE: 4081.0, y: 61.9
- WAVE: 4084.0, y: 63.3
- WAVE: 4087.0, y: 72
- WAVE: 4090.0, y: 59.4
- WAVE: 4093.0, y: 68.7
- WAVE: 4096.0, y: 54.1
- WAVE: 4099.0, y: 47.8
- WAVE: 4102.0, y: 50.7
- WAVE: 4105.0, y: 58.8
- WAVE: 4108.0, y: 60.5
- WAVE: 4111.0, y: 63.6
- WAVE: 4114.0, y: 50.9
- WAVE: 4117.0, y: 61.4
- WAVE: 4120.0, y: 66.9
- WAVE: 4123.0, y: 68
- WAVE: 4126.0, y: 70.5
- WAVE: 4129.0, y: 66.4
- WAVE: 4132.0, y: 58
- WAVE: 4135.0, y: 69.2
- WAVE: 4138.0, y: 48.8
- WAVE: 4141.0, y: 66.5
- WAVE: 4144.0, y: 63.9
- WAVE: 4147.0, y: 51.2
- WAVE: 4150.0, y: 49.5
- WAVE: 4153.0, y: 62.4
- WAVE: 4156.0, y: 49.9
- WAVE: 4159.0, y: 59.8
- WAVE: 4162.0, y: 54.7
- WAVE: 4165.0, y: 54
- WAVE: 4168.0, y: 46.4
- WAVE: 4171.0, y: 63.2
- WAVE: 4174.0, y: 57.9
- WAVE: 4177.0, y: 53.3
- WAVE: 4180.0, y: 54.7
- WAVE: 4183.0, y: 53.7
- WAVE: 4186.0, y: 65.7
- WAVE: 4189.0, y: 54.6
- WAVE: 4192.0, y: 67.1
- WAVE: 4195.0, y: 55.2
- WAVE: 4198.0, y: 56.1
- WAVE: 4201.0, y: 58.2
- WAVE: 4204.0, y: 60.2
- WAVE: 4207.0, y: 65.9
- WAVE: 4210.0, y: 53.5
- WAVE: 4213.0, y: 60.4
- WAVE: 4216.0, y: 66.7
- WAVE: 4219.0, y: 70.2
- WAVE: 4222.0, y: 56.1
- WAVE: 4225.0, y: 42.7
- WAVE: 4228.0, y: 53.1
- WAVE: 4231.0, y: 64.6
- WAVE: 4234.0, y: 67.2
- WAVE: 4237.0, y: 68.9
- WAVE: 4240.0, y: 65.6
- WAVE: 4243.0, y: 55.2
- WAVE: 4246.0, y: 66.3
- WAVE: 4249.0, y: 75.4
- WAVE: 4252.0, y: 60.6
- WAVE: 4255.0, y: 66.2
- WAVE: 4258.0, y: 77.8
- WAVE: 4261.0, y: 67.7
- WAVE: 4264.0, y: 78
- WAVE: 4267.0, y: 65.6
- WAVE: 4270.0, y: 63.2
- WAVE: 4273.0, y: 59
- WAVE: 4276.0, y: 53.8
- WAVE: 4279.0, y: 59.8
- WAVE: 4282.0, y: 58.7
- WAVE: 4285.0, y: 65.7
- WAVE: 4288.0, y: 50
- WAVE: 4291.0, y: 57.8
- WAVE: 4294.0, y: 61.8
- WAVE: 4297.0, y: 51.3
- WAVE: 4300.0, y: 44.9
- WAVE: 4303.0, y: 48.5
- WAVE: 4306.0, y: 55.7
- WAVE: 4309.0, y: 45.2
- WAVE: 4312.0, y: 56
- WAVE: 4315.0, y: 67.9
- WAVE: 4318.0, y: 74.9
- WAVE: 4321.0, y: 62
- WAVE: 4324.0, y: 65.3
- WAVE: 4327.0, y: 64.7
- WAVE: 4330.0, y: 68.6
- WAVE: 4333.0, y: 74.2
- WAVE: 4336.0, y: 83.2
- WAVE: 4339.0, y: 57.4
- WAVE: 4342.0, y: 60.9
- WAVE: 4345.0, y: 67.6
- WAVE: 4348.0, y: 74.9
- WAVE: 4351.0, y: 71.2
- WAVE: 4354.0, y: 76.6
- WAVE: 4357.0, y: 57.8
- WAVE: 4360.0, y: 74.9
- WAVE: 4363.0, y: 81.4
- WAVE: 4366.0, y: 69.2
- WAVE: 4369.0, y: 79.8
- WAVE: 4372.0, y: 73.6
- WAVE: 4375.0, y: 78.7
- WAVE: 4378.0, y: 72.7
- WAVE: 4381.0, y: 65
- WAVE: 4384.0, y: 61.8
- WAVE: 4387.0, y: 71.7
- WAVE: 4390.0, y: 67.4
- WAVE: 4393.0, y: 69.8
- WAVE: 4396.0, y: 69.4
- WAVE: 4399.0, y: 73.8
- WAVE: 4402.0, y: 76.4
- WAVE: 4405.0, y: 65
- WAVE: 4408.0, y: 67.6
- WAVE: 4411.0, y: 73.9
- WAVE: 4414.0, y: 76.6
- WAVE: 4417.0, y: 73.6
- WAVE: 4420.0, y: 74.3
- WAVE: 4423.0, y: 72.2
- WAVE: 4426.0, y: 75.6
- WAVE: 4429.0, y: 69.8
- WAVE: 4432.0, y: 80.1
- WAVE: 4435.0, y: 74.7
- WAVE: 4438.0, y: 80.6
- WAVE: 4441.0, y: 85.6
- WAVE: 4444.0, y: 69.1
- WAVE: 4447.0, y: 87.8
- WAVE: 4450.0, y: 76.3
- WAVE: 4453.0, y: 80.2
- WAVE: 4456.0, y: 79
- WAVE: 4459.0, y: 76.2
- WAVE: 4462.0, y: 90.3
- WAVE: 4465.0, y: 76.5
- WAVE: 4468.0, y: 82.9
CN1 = 0.11 mag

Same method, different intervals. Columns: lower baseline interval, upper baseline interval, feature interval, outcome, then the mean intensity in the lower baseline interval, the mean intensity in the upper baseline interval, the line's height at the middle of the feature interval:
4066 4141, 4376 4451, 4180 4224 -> 0.08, 60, 73.2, 64.2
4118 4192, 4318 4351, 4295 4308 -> 0.30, 58.9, 68.4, 66.6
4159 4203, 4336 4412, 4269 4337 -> 0.09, 56.9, 70.6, 65.5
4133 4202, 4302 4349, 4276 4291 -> 0.08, 57.2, 64.2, 62.4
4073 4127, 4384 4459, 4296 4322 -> 0.23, 60.4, 74.4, 69.5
